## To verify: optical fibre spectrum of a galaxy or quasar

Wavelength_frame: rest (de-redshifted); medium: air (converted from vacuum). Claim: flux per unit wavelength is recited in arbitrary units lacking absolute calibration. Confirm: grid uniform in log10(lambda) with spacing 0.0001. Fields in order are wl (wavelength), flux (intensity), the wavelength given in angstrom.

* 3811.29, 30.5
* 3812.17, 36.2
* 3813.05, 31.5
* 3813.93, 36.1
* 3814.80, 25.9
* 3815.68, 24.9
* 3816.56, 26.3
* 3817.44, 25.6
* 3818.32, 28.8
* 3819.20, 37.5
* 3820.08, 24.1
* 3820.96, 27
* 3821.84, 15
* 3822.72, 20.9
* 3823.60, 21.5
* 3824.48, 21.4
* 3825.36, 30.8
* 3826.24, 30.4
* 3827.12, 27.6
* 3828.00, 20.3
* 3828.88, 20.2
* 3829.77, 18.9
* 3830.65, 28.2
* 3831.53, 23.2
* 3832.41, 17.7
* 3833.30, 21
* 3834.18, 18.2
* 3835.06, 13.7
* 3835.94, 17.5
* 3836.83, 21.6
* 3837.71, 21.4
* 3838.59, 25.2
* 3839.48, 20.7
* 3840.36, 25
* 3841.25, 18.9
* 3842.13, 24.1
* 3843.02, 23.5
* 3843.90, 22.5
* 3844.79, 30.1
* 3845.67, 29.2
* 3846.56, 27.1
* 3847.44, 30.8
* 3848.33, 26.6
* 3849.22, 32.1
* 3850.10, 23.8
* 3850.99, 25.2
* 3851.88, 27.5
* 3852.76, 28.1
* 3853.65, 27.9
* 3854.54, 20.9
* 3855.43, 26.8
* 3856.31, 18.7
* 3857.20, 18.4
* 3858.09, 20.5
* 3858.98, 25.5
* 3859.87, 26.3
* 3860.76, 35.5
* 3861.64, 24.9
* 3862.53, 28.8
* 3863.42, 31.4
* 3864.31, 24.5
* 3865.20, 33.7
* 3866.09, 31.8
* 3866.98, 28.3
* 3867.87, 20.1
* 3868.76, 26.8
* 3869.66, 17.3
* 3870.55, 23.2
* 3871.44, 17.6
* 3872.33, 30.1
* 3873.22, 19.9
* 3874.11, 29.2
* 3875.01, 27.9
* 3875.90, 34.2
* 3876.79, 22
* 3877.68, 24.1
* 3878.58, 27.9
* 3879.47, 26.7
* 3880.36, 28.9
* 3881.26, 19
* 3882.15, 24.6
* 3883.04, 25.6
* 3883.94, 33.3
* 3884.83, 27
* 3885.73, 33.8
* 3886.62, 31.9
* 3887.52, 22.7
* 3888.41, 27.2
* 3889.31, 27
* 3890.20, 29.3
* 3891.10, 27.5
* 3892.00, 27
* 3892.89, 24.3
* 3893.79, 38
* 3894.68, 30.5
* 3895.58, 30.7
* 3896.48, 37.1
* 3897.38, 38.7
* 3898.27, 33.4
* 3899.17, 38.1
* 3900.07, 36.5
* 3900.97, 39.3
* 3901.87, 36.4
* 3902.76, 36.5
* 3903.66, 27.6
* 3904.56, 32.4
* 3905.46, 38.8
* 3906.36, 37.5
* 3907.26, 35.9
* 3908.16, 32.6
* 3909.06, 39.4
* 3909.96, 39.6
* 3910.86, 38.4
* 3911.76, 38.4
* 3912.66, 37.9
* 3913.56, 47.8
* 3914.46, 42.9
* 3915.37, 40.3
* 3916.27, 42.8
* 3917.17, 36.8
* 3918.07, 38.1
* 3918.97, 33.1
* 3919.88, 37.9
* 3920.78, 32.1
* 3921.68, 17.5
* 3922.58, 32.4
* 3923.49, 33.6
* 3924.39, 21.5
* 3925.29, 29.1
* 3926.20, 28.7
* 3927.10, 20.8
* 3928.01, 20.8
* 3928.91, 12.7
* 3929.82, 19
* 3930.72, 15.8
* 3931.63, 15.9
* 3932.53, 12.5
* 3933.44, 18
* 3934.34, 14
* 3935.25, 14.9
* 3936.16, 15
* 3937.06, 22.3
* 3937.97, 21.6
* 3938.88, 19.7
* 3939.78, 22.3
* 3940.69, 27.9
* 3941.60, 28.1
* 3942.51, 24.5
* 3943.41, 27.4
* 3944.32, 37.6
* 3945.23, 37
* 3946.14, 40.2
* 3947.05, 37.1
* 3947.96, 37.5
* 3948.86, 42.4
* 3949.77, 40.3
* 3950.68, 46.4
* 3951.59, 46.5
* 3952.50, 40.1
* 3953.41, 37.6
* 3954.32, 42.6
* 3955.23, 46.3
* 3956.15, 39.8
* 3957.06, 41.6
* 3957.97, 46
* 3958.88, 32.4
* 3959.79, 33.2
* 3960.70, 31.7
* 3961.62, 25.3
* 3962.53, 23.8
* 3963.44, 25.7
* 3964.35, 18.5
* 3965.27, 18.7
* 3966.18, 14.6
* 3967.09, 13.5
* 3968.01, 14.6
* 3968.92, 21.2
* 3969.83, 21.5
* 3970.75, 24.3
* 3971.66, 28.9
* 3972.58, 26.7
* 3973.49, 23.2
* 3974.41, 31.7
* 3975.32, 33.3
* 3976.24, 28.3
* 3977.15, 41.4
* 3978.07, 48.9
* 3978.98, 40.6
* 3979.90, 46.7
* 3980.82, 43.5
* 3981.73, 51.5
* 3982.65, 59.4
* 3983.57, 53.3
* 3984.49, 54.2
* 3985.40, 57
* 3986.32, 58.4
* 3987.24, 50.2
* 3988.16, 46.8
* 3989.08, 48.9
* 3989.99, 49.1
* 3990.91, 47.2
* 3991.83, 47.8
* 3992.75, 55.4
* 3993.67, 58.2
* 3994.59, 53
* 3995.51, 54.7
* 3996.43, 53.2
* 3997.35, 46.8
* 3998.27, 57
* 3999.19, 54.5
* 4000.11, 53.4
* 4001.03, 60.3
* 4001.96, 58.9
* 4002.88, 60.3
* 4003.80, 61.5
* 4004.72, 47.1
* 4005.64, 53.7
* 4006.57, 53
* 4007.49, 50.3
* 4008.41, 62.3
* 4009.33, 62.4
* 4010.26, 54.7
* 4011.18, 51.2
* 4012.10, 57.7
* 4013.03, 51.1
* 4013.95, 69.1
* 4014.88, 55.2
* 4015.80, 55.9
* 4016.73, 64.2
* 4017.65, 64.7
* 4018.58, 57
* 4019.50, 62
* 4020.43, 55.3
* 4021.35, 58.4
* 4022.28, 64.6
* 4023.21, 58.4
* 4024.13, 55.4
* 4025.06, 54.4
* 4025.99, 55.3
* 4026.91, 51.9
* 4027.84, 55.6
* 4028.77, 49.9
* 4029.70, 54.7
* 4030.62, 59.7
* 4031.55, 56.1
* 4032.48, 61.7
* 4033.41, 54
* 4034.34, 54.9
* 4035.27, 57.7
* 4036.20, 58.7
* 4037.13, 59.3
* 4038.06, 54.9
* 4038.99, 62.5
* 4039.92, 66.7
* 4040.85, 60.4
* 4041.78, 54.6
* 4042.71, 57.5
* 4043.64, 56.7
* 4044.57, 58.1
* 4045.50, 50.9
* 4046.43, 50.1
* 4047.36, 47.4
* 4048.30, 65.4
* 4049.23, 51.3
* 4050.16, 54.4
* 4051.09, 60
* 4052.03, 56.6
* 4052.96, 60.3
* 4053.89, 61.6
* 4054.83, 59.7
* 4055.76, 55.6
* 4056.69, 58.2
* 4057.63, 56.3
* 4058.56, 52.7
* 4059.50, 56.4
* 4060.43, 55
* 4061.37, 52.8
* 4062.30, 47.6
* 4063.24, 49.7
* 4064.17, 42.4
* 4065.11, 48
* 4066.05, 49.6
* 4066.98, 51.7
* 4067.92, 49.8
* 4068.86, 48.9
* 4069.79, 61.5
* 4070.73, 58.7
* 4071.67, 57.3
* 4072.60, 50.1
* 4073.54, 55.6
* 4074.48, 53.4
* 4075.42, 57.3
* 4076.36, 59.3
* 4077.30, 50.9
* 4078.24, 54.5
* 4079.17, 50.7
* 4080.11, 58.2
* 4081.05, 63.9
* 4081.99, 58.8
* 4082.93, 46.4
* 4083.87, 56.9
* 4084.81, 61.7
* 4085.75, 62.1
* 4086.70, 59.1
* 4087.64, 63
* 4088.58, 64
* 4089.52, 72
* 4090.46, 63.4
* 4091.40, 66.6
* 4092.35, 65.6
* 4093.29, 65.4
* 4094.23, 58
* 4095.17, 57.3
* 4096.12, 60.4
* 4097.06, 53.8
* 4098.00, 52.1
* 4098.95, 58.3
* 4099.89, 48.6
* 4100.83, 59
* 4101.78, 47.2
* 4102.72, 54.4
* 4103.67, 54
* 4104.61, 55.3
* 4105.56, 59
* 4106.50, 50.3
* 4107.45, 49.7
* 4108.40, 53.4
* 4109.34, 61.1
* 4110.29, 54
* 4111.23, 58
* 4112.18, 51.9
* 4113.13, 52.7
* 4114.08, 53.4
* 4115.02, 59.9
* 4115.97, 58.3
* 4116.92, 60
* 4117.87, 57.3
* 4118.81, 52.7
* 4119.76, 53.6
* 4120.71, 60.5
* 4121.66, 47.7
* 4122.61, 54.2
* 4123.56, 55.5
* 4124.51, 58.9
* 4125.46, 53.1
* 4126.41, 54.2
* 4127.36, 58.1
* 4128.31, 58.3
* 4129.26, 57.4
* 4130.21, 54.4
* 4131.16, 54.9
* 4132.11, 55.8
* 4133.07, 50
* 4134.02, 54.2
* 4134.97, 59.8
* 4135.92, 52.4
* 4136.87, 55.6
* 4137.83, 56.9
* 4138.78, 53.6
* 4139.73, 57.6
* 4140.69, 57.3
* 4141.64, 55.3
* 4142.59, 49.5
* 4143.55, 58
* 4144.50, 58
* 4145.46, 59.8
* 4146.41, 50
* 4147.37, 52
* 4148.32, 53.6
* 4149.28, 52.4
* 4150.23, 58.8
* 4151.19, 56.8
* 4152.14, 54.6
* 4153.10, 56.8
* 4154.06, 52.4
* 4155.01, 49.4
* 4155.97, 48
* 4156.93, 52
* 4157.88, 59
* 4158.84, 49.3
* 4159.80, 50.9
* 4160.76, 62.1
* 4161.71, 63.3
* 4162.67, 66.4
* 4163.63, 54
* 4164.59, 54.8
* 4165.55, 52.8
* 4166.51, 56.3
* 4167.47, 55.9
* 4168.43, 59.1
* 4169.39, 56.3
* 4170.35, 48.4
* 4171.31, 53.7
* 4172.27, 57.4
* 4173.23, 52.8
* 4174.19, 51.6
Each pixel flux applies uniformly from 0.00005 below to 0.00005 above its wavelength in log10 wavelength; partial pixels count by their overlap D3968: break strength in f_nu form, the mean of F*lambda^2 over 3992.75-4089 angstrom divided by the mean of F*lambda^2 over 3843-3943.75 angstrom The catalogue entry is 2.1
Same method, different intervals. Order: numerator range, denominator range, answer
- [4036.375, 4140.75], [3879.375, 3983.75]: 1.93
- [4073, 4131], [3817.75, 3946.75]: 2.31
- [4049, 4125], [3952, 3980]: 1.93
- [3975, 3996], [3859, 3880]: 1.96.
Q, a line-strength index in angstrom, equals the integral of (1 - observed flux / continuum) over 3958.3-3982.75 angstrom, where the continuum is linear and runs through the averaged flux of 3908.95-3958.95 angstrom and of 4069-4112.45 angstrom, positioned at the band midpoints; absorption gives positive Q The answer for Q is 5.0 angstrom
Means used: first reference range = 31.6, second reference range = 57.2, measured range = 30.2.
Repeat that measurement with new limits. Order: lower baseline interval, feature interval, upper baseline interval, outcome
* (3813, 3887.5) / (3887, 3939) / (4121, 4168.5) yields 2.4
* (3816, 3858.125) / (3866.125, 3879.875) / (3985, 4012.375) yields 2.5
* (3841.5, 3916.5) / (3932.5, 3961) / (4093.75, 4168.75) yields 3.4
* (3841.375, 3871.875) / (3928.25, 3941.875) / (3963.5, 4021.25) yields 7.0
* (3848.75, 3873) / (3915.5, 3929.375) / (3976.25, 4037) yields 3.0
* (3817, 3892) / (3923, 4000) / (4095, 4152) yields 5.8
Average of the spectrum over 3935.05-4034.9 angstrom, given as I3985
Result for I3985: 44.4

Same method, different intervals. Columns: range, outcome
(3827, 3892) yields 25.2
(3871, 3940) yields 29.1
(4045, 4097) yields 56.4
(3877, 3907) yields 30.9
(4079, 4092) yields 60.7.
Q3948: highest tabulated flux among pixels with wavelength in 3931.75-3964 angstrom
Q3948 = 46.5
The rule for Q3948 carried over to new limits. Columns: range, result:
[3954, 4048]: 69.1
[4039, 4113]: 72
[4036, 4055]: 66.7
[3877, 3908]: 39.3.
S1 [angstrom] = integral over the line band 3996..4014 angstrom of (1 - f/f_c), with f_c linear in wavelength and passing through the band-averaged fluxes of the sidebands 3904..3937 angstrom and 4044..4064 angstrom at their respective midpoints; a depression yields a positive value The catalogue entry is -3.9 angstrom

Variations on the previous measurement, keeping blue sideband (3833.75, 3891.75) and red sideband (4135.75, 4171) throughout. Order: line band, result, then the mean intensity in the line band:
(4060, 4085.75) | -3.8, 53.9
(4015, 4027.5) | -4.9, 58.2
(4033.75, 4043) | -3.2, 58.7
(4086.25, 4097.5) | -3.1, 62.4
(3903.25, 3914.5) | -2.7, 37.5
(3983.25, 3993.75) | -3.7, 52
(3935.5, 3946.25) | 2.3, 26.3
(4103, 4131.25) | -2.2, 55.4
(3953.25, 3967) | 1.6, 31.2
